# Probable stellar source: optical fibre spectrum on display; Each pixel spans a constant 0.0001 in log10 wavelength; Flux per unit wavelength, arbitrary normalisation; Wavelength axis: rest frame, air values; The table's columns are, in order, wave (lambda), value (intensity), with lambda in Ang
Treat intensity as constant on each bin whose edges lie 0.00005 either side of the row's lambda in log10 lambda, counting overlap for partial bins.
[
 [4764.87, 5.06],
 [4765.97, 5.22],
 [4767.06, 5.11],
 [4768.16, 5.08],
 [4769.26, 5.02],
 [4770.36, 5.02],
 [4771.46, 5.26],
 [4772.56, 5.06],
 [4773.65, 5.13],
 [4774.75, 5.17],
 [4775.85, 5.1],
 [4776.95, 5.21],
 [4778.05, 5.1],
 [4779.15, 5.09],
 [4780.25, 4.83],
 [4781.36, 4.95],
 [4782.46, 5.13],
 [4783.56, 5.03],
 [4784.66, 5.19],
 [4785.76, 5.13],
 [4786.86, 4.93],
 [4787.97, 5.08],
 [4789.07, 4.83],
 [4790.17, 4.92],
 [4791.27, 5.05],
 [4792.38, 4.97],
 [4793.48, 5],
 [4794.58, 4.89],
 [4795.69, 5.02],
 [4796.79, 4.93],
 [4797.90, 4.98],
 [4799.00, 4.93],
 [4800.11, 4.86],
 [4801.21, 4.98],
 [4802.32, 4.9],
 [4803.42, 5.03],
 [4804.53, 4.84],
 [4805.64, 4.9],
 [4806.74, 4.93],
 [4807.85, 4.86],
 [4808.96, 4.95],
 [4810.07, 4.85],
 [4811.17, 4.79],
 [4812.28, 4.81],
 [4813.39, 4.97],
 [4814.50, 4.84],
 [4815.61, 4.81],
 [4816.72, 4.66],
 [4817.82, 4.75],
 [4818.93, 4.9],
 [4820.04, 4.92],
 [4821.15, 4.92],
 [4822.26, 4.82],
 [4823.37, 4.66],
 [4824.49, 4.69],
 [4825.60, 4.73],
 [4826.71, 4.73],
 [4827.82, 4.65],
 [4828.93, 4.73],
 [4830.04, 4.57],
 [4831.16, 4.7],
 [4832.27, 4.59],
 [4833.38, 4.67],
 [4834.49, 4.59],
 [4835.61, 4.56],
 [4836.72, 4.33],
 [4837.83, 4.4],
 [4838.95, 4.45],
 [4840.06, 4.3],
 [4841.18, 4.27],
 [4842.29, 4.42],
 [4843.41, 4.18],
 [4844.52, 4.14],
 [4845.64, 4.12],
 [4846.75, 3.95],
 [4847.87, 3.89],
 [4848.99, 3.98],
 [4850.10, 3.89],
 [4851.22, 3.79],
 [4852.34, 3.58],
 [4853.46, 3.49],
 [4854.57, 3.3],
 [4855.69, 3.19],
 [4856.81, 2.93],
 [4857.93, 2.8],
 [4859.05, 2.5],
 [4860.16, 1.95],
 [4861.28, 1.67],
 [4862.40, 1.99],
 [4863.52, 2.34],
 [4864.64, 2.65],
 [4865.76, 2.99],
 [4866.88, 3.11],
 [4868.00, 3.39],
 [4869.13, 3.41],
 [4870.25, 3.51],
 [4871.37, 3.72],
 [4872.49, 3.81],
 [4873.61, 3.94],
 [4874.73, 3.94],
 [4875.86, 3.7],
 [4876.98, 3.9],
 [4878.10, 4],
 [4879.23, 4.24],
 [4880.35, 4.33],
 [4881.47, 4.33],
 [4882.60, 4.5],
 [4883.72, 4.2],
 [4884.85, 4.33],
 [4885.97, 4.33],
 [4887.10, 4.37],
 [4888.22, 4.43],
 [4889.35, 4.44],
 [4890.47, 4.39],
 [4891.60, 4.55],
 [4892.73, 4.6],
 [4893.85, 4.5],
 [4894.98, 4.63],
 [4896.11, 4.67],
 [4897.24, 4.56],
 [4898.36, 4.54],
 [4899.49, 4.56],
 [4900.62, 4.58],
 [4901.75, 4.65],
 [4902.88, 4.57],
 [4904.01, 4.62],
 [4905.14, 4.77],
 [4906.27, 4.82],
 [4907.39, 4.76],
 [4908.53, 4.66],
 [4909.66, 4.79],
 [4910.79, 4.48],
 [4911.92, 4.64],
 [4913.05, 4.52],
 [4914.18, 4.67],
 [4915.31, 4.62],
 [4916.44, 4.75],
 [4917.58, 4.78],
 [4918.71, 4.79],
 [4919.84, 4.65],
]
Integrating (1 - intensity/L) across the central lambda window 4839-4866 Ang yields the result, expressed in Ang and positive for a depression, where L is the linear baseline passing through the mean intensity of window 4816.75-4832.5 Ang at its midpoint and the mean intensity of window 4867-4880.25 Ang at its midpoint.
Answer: 5.4 Ang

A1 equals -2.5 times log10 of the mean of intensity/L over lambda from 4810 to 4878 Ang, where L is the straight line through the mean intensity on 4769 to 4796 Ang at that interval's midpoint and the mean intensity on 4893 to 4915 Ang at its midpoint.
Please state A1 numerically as 0.211 mag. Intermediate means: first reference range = 5.04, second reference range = 4.63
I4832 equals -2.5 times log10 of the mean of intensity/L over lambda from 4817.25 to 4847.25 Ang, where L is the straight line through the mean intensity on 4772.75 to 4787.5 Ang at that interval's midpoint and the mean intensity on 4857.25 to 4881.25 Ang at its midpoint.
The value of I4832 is -0.14 mag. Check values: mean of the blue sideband 5.08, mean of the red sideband 3.25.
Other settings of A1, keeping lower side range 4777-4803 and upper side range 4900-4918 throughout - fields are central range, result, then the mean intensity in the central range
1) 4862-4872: 0.49 mag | 3.03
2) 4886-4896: 0.05 mag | 4.49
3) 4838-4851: 0.17 mag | 4.14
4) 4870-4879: 0.23 mag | 3.84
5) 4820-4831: 0.04 mag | 4.73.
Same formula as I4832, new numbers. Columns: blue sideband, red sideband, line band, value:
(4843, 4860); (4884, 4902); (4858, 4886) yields 0.17 mag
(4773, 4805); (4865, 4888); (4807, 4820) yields -0.03 mag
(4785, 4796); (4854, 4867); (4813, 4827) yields -0.20 mag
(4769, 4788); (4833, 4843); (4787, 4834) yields -0.03 mag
